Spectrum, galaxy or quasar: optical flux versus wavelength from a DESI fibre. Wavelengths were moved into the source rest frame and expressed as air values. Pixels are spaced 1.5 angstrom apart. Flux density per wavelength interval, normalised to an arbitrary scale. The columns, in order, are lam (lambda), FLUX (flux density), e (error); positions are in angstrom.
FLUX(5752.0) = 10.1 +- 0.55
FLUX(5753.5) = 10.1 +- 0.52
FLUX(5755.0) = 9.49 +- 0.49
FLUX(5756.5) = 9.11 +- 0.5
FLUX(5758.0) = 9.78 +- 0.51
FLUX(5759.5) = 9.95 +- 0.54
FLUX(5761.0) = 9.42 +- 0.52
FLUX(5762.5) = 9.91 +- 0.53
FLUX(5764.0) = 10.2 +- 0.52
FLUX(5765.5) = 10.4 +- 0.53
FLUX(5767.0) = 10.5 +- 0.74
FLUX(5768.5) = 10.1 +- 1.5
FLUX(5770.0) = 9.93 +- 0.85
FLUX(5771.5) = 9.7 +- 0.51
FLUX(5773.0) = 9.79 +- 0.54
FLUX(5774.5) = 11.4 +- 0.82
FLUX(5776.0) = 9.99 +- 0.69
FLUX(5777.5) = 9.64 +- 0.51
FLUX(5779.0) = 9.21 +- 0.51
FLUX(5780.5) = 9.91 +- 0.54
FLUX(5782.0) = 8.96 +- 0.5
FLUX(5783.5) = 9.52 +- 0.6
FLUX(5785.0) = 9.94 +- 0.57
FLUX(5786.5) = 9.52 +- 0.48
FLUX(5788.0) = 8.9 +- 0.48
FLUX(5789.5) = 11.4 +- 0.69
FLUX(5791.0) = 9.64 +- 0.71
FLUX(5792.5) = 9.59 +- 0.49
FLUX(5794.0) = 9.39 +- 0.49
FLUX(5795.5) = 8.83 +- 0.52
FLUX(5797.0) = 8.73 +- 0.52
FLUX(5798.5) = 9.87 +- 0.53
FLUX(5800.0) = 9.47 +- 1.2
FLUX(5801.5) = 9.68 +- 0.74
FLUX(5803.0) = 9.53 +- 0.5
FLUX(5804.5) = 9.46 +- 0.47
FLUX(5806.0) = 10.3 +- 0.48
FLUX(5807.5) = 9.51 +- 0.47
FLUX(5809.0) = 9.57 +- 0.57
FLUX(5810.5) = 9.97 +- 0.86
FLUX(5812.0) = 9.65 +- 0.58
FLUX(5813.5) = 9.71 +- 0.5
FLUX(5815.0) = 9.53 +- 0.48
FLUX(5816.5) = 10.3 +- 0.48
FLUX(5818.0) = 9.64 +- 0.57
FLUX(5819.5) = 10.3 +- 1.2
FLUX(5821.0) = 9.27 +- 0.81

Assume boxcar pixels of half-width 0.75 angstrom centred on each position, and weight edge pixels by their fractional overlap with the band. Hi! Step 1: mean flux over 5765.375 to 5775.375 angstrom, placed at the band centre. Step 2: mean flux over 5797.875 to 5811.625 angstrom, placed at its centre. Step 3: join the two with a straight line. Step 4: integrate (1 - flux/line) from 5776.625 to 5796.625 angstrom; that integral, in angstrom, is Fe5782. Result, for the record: 0.9 angstrom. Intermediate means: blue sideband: 10.2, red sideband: 9.7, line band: 9.56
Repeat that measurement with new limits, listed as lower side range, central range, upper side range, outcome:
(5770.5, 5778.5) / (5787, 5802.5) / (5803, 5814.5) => 0.5 angstrom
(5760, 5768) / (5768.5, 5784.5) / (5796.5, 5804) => 0.1 angstrom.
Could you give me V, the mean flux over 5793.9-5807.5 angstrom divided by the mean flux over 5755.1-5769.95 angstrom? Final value 0.96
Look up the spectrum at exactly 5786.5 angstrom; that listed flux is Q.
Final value 9.52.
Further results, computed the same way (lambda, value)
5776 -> 9.99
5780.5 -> 9.91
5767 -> 10.5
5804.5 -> 9.46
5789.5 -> 11.4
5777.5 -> 9.64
